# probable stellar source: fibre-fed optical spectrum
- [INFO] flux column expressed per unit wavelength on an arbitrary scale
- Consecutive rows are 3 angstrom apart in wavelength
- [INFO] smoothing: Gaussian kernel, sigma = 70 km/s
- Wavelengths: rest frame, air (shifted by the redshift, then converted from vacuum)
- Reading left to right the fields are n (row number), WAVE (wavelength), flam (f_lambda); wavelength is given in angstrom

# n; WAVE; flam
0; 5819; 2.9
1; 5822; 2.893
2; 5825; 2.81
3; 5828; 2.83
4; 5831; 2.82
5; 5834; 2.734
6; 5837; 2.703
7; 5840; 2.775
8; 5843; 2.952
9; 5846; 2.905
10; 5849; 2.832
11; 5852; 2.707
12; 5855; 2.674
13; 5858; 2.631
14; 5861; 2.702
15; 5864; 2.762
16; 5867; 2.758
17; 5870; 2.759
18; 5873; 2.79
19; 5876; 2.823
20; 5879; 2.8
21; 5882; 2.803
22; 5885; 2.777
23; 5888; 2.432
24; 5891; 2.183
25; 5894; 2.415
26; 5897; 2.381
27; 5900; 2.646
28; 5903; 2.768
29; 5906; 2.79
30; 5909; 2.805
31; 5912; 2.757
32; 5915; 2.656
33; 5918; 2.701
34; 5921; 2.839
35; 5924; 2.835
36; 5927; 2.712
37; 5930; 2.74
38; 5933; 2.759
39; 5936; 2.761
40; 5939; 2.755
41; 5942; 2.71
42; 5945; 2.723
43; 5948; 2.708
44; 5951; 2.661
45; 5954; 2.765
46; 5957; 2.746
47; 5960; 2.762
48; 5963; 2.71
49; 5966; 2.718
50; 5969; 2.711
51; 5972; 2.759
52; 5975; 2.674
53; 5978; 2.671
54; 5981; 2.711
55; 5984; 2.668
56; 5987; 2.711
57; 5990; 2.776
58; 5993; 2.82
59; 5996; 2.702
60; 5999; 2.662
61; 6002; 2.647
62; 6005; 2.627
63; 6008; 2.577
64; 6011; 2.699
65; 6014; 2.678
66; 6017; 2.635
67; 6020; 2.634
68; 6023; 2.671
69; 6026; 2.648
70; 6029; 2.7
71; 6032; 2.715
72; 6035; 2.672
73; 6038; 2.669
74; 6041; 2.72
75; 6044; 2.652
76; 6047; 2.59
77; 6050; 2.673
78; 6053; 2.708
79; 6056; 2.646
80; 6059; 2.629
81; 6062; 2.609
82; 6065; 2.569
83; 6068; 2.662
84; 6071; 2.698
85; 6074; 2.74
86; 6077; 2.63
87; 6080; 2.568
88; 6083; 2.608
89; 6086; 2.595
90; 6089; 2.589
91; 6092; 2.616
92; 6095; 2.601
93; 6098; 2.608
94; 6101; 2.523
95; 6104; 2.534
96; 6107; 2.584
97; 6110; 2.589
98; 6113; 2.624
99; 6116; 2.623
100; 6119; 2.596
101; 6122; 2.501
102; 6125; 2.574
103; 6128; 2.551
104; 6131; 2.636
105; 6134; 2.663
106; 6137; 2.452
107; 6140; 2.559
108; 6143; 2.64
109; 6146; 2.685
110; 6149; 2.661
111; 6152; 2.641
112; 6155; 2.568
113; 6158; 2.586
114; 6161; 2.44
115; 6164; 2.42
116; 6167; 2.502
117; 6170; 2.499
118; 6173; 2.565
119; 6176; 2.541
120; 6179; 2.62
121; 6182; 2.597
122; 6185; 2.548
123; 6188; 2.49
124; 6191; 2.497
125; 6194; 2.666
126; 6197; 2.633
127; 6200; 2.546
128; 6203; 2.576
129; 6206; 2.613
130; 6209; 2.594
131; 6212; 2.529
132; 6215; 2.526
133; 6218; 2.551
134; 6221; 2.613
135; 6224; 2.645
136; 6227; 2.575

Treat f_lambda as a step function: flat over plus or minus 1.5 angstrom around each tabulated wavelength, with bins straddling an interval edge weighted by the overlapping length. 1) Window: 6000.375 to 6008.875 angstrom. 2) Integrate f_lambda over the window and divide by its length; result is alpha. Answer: 2.62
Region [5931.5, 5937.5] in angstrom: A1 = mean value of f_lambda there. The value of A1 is 2.76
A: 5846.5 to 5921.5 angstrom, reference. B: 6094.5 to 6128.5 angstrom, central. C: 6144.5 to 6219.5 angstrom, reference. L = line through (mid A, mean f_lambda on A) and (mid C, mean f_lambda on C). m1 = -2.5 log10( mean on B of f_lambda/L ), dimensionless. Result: 0.007 mag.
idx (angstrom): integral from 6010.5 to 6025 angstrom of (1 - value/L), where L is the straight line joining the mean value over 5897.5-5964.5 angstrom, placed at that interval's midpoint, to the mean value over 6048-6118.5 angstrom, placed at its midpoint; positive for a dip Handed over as 0.05 angstrom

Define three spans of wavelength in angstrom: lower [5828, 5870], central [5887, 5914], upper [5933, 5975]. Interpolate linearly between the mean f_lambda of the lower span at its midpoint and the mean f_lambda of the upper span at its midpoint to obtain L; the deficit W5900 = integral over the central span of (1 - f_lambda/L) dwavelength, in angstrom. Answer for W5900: 1.7 angstrom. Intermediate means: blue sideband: 2.77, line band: 2.58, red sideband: 2.73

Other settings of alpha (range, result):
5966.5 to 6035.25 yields 2.69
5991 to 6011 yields 2.68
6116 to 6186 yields 2.57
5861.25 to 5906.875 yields 2.66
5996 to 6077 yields 2.66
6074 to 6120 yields 2.6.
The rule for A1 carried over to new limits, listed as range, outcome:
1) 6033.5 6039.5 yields 2.67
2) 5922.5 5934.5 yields 2.76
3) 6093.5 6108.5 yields 2.57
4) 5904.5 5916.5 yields 2.75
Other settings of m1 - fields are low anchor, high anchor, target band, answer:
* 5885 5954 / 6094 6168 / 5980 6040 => -0.02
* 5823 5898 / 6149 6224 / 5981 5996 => -0.03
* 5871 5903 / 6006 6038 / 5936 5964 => -0.04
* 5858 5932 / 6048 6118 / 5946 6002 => -0.02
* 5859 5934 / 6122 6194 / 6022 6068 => -0.02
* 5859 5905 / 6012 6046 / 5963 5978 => -0.02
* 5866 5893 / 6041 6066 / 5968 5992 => -0.02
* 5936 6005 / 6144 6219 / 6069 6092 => 0.00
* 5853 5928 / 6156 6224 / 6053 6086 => -0.01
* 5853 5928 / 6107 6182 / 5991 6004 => -0.03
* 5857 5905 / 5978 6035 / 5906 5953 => -0.03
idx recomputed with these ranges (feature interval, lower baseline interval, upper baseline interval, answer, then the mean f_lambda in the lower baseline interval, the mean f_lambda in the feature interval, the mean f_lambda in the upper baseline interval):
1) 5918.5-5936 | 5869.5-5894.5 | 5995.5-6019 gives -0.81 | 2.65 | 2.77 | 2.65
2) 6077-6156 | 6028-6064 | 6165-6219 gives 0.62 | 2.66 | 2.59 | 2.56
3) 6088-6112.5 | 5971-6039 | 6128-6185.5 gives 0.28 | 2.68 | 2.58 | 2.57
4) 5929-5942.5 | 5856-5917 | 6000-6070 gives -0.41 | 2.67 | 2.75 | 2.65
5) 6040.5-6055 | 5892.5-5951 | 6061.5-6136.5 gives -0.18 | 2.71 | 2.66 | 2.6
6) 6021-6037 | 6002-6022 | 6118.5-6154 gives -0.26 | 2.64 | 2.68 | 2.6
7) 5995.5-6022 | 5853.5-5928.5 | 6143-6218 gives -0.12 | 2.69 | 2.65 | 2.57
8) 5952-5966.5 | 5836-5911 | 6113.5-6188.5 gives -0.42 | 2.7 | 2.74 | 2.57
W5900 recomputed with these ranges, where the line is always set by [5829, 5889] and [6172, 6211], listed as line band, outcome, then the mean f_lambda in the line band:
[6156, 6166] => 0.41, 2.49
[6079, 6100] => 0.28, 2.6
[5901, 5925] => -0.31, 2.76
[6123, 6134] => 0.07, 2.59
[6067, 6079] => -0.17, 2.68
